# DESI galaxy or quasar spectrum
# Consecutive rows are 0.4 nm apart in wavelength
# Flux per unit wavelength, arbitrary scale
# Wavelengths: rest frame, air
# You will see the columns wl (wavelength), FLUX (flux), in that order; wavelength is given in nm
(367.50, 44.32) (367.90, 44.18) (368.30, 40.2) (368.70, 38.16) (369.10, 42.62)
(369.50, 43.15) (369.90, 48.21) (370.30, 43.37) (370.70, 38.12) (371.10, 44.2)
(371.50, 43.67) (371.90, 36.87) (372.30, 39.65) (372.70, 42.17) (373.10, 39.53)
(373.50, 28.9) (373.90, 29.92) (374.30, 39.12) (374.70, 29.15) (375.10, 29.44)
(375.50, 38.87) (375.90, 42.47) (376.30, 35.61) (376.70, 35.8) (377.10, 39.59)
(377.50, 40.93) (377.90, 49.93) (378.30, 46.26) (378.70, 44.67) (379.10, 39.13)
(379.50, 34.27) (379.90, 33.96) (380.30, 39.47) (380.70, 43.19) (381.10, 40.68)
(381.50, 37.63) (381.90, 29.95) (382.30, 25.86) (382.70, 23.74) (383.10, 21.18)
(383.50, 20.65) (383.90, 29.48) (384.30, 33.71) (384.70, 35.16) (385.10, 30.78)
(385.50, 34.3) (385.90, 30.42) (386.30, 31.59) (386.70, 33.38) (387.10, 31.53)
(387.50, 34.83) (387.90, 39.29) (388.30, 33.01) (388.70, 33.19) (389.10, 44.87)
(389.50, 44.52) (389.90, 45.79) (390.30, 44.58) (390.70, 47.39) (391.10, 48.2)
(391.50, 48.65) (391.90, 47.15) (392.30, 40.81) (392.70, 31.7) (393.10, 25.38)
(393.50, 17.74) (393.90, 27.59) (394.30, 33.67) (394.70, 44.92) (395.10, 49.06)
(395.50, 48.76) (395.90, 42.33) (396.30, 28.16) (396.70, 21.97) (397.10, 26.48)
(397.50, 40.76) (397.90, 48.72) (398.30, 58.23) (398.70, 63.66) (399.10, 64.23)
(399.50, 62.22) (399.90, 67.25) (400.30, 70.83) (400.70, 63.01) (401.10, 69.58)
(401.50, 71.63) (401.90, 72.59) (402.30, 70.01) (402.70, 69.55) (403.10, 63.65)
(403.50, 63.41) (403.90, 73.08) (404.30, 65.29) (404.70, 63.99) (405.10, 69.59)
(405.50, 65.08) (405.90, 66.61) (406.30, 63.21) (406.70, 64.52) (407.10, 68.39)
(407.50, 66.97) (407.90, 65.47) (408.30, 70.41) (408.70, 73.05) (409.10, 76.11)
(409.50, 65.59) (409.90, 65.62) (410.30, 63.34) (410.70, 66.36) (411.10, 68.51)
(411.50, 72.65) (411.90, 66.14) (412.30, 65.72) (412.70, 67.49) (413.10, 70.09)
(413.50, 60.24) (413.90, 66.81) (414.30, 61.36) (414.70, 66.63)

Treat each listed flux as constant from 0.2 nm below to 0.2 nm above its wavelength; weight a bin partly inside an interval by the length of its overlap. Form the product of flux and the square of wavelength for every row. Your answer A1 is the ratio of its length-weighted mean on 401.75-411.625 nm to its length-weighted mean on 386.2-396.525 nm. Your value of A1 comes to 1.9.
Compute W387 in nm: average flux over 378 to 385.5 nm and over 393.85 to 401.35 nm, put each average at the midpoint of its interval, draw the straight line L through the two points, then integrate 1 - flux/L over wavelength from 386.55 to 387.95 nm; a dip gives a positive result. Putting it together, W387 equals 0.18 nm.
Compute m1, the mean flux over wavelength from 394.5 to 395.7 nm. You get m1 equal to 47.6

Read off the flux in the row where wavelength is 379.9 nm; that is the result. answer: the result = 33.96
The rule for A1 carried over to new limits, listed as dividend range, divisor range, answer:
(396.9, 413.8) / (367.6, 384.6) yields 2.03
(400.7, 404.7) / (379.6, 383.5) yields 2.36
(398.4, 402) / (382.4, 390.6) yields 2.11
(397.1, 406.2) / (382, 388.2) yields 2.28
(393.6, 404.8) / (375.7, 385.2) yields 1.70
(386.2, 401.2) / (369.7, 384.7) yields 1.30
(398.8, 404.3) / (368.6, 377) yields 2.04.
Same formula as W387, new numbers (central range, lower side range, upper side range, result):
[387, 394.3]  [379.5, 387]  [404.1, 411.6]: 0.72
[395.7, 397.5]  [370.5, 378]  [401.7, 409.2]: 0.86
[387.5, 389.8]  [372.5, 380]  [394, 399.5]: 0.16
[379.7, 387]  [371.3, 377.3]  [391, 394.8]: 0.89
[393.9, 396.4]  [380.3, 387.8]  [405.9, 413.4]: 0.36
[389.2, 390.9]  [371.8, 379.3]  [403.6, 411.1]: 0.20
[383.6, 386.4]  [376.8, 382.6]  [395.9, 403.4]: 0.75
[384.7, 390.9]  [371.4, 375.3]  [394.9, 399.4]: 0.64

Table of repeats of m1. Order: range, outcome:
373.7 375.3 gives 31.9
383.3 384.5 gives 27.9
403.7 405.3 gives 68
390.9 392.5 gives 46.2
